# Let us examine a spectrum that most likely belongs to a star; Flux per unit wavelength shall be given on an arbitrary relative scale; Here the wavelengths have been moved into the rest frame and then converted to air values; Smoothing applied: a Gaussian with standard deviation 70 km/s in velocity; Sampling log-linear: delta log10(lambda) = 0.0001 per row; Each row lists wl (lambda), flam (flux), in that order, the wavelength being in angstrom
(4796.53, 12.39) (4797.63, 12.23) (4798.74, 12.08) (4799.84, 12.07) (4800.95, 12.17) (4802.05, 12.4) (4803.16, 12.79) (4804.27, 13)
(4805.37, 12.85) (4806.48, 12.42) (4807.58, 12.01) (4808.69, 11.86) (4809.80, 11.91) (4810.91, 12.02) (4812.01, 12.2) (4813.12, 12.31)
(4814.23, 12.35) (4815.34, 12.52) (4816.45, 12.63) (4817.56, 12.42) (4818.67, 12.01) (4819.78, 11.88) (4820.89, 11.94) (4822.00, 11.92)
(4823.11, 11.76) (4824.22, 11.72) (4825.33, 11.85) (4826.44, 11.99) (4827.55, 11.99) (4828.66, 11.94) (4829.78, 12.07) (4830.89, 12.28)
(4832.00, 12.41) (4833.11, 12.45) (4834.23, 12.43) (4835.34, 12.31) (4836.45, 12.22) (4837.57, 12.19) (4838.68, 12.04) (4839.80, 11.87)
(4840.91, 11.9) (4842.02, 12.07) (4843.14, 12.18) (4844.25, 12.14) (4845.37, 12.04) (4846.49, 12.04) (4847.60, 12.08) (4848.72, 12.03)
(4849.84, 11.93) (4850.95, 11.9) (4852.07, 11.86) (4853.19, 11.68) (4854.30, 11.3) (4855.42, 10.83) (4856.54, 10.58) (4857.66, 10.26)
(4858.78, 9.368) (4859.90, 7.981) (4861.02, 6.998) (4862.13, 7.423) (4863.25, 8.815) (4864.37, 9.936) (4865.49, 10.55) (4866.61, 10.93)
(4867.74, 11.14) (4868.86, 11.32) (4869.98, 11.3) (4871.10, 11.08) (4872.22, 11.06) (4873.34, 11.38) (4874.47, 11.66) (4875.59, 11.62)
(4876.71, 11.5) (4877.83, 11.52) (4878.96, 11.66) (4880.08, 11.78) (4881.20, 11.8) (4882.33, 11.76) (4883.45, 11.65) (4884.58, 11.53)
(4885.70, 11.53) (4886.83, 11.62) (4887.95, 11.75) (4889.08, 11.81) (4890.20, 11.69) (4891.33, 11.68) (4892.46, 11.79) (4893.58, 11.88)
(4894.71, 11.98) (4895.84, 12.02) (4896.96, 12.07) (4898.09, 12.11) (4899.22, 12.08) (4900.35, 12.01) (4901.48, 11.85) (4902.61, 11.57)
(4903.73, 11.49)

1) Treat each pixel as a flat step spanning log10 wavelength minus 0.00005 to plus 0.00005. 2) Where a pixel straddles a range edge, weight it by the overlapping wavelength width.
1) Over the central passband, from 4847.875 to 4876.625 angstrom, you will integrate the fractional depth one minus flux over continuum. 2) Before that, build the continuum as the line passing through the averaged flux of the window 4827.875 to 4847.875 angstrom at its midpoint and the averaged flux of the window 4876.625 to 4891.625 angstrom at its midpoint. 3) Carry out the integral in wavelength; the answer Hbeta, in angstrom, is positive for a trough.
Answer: 3.06 angstrom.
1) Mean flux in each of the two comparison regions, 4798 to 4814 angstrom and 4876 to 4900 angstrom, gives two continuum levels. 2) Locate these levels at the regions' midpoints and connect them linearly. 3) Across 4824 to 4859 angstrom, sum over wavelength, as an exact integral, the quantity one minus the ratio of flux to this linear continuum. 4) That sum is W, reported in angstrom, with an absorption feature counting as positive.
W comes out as 0.7 angstrom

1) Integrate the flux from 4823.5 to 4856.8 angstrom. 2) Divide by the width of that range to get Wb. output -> 12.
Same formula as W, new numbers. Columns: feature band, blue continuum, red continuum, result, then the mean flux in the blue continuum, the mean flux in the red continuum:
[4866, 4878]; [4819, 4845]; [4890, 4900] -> 0.67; 12.1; 11.9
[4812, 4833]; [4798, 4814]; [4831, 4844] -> 0.21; 12.3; 12.2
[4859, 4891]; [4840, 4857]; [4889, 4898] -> 2.62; 11.8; 11.9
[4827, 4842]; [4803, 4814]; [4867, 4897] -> -0.11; 12.3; 11.6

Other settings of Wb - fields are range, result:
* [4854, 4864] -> 9.24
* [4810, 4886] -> 11.5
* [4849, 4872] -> 10.4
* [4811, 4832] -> 12.1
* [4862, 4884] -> 11.1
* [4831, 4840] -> 12.3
